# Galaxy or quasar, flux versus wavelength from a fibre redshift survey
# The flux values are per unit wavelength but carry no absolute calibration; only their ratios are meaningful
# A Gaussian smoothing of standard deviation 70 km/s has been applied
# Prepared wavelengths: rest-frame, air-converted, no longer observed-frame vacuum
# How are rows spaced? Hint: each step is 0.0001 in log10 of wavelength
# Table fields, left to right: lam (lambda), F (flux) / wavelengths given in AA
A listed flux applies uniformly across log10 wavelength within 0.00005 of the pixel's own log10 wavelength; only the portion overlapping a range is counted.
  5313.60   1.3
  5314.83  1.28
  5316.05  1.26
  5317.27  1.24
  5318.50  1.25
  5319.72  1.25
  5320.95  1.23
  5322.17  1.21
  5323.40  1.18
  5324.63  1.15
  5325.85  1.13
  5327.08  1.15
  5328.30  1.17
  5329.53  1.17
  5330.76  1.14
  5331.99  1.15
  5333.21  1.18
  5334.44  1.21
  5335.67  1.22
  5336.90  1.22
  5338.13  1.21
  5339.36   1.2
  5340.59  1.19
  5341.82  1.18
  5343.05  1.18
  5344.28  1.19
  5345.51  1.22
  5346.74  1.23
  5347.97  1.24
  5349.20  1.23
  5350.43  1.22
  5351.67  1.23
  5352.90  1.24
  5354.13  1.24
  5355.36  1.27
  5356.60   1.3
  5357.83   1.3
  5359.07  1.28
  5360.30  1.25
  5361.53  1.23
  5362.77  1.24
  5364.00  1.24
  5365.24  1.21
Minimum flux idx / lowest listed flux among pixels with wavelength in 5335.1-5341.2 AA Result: 1.19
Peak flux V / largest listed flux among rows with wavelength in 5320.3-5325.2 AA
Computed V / 1.23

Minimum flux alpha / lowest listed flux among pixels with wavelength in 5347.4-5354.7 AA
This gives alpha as 1.22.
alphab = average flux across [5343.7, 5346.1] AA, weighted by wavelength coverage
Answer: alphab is 1.21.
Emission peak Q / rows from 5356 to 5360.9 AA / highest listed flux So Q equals 1.3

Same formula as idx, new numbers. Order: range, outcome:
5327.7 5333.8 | 1.14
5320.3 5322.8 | 1.21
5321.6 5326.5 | 1.13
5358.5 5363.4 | 1.23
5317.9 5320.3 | 1.25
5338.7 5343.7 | 1.18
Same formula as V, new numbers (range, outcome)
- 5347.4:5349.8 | 1.24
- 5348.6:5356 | 1.27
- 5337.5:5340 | 1.21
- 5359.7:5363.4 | 1.25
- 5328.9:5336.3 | 1.22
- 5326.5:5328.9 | 1.17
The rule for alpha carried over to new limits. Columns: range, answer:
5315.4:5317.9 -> 1.24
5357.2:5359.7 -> 1.28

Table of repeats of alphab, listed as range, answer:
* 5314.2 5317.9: 1.26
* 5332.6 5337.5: 1.21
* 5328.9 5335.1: 1.17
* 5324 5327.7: 1.15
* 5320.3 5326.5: 1.18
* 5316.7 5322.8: 1.23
